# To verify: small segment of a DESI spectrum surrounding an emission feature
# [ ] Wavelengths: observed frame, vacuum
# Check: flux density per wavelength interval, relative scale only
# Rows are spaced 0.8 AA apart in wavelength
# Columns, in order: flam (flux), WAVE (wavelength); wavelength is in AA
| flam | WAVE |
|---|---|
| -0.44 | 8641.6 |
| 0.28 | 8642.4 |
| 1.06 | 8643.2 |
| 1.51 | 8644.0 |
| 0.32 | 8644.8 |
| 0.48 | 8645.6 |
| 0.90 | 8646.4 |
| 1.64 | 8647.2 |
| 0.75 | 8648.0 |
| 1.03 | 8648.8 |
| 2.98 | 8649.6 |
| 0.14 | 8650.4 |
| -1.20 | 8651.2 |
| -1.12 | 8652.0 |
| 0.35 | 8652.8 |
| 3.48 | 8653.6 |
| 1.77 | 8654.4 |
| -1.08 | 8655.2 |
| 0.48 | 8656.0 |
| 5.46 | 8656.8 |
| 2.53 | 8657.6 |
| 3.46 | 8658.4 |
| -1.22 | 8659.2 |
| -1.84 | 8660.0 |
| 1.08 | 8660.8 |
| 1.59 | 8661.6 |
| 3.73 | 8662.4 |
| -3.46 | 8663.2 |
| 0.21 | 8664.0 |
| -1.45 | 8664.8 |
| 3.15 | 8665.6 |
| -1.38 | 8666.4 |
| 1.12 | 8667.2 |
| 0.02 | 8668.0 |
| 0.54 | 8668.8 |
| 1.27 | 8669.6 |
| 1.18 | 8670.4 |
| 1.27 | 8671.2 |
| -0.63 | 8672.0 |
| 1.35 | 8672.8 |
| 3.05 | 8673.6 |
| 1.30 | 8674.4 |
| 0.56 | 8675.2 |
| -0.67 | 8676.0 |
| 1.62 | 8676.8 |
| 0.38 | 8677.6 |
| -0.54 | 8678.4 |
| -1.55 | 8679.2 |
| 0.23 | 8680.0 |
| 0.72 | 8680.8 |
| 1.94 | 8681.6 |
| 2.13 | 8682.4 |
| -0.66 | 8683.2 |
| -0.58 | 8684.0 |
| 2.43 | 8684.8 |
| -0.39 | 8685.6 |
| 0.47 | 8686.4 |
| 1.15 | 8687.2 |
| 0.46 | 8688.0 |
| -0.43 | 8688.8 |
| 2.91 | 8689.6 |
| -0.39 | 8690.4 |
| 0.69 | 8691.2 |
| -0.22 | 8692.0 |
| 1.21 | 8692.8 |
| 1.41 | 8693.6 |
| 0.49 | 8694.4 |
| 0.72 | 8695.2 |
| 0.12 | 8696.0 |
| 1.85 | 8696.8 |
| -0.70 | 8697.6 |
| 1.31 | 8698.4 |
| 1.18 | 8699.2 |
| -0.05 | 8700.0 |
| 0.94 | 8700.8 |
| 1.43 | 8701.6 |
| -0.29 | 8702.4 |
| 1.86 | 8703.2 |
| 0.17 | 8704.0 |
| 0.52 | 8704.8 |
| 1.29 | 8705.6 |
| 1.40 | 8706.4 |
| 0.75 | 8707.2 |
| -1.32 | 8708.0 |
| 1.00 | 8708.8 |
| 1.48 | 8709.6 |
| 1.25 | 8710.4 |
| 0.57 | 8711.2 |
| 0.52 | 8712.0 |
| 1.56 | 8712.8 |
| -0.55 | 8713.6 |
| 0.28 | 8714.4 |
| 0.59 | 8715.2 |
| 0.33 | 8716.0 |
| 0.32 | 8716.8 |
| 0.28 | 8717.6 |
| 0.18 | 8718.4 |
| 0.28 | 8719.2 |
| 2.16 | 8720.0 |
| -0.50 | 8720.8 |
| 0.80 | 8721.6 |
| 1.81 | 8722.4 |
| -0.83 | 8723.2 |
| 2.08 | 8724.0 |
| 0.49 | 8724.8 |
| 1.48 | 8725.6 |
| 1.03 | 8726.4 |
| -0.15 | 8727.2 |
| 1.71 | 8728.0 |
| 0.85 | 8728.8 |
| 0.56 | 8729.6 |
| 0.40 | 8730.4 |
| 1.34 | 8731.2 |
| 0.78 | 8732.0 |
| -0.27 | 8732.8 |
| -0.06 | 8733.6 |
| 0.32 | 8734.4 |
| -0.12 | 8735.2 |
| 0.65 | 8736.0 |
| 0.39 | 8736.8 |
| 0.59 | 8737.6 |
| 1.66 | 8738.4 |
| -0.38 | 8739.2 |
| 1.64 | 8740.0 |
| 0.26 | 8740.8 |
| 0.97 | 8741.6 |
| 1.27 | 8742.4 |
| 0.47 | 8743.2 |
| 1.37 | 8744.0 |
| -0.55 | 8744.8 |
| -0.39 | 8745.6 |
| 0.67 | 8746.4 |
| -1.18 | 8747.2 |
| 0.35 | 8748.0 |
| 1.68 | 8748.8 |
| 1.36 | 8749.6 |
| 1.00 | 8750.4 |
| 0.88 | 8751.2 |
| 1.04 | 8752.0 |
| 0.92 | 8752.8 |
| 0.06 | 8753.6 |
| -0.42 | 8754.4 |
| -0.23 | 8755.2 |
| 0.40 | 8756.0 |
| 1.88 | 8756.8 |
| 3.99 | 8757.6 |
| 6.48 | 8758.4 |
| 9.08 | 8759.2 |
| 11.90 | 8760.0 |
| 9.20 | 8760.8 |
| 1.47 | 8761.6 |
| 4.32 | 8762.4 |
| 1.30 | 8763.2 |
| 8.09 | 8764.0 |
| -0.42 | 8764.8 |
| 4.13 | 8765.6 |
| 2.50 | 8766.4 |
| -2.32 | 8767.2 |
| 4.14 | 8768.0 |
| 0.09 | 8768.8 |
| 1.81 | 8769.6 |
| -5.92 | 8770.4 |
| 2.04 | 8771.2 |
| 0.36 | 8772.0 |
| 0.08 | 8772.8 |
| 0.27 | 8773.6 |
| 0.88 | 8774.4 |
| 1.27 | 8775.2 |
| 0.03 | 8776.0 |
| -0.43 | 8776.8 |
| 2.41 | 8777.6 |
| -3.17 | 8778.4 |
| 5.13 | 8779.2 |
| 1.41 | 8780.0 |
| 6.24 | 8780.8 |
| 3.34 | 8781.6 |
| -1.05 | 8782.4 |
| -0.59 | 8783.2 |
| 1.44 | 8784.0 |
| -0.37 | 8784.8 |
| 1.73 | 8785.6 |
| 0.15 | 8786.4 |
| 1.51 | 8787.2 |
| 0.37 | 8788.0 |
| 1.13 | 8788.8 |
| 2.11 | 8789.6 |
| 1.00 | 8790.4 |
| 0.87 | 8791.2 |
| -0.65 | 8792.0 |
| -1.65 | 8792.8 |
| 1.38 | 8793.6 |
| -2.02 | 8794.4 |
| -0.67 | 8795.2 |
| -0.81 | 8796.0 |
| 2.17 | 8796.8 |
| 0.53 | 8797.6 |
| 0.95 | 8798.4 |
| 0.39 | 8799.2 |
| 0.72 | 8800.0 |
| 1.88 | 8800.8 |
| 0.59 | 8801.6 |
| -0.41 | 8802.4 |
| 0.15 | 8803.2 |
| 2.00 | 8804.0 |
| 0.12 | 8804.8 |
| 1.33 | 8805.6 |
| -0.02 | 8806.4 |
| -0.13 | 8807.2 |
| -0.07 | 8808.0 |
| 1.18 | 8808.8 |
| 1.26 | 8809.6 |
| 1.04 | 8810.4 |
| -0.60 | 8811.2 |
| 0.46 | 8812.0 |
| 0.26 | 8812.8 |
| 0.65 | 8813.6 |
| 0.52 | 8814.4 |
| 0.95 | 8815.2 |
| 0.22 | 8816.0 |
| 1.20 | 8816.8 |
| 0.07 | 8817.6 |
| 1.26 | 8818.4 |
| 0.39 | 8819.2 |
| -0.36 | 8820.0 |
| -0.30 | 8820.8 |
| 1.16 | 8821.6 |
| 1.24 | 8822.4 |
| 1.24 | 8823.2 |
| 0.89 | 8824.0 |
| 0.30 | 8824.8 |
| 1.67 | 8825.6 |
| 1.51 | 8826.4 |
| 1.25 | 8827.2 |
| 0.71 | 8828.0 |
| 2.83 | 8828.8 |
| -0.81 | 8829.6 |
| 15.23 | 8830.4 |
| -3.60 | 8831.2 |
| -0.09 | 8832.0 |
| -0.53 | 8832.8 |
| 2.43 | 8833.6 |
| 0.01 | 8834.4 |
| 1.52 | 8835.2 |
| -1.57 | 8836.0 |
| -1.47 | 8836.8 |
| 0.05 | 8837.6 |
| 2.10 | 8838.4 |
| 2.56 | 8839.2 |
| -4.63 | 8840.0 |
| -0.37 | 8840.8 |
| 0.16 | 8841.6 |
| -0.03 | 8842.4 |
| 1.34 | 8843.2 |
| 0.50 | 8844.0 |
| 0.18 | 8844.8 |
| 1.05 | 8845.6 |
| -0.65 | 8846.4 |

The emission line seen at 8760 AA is Hbeta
